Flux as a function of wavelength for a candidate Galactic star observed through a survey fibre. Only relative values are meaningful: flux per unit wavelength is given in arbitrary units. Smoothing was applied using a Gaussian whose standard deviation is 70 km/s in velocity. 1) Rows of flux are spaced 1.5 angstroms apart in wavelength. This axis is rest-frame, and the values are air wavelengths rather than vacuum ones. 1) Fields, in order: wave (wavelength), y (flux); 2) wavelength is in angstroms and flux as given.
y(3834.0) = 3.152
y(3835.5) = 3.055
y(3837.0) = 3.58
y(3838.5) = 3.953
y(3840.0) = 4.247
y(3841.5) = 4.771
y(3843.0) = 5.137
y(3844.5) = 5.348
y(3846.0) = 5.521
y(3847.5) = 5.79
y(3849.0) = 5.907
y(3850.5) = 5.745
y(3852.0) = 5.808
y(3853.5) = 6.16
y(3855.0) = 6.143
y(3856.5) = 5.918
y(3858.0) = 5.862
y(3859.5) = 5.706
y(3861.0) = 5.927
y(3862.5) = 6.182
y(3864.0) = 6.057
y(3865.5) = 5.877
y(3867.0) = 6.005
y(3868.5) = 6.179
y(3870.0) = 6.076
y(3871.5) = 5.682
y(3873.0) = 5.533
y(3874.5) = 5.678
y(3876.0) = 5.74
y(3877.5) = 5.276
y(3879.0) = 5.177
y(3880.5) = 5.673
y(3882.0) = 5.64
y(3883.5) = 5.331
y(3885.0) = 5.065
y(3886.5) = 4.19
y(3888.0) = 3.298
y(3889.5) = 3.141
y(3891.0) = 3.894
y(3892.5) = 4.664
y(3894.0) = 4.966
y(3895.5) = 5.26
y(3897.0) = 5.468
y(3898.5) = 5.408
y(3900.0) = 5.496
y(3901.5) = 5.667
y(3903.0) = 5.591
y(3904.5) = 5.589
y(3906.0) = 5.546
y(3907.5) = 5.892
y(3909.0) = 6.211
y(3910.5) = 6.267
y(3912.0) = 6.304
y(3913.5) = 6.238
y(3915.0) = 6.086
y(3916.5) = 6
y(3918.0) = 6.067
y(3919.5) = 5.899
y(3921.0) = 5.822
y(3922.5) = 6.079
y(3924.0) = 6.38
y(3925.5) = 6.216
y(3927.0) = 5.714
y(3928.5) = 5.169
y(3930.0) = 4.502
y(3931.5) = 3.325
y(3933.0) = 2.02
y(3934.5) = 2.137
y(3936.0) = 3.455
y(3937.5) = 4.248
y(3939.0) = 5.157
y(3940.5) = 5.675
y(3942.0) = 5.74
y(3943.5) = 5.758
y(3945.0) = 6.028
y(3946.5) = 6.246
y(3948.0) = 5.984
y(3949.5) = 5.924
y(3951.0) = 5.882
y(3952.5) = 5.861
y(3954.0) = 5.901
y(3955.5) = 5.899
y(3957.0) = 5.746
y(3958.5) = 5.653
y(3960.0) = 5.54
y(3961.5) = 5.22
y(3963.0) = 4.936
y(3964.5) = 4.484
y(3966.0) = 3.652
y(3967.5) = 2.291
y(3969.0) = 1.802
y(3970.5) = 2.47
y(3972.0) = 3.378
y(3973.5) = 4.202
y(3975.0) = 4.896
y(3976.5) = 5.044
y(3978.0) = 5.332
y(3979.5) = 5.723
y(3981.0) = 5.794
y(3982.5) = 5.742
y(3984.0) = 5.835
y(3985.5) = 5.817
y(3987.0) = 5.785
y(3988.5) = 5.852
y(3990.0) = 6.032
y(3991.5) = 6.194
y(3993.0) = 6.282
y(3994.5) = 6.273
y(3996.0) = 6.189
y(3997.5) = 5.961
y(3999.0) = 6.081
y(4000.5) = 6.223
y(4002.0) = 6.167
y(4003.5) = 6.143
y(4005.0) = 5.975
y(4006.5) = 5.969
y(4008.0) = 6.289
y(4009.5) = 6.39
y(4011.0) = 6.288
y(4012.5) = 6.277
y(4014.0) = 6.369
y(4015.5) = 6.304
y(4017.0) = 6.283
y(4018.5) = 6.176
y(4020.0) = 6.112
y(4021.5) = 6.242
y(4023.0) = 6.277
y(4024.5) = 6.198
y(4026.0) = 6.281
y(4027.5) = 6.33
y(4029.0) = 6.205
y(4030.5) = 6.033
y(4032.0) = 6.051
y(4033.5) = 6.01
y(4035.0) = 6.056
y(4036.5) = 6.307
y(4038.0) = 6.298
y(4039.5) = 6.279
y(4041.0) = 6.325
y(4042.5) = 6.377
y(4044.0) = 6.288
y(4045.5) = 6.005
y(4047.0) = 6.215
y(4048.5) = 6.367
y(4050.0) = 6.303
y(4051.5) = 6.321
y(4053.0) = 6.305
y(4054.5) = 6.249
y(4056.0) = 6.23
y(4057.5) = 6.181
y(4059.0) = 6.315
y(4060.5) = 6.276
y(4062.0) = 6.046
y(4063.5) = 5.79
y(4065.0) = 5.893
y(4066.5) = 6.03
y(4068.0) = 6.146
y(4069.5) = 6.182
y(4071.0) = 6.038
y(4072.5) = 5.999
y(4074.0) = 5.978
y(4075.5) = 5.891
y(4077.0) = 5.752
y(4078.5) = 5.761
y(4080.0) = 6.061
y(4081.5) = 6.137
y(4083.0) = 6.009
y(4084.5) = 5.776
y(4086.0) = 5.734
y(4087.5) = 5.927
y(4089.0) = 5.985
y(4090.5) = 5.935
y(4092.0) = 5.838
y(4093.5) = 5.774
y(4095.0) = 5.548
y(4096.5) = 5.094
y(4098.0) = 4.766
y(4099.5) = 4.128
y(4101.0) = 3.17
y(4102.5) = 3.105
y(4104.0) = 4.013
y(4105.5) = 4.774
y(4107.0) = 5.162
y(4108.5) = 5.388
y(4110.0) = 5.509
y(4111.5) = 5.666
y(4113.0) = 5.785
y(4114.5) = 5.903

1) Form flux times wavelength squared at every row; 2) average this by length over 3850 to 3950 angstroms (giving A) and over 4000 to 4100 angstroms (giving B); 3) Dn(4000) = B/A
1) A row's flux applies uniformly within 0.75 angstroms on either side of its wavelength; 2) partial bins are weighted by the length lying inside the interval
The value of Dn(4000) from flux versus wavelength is 1.2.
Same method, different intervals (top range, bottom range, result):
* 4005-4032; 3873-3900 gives 1.34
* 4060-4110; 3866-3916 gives 1.12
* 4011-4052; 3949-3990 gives 1.29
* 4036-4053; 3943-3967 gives 1.19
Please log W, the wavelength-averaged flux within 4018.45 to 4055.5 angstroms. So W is 6.23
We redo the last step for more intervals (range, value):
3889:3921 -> 5.53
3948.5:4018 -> 5.49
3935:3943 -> 4.8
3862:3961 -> 5.4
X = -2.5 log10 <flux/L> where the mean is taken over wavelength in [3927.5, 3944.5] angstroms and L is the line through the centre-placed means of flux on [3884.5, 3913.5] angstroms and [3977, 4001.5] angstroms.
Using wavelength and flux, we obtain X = 0.258 mag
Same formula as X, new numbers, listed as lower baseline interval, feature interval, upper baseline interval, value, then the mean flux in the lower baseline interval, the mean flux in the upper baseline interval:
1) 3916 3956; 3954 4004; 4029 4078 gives 0.08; 5.29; 6.14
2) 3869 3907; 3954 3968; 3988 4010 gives 0.18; 5.17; 6.13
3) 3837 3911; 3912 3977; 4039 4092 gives 0.13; 5.4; 6.08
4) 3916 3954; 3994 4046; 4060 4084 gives -0.09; 5.26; 5.99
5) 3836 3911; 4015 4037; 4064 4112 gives -0.14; 5.37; 5.47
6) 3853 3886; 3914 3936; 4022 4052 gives 0.17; 5.75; 6.23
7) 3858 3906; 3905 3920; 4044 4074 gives -0.11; 5.35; 6.15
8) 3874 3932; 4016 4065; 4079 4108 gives -0.18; 5.39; 5.21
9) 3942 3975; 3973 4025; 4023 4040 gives -0.06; 4.92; 6.19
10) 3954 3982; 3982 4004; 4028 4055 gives -0.17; 4.61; 6.22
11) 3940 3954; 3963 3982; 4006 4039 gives 0.40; 5.9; 6.22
